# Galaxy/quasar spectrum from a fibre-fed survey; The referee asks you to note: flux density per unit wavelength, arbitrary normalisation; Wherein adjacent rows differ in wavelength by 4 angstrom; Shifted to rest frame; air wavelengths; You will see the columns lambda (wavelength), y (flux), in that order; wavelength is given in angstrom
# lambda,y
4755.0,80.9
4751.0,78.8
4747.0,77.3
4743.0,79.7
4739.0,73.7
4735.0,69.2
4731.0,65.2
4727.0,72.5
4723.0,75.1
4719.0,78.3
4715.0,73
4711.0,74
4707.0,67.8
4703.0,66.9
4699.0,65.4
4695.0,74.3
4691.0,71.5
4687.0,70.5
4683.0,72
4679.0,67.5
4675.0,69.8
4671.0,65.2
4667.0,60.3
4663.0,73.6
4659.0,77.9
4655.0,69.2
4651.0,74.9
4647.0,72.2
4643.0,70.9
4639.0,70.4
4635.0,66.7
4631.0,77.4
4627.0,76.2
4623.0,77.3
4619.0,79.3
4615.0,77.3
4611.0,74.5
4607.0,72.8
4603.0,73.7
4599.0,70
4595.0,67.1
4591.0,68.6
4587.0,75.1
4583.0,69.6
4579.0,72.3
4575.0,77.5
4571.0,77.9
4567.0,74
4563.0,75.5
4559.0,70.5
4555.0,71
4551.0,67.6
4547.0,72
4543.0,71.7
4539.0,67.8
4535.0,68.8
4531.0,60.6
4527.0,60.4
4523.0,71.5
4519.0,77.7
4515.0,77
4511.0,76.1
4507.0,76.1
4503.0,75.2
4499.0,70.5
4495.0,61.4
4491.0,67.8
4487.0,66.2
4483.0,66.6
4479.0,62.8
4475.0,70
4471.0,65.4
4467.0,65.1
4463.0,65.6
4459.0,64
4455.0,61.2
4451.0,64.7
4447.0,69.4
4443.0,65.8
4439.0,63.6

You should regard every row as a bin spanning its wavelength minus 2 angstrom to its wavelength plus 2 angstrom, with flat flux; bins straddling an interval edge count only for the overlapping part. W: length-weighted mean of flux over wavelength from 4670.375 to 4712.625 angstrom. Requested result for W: 69.6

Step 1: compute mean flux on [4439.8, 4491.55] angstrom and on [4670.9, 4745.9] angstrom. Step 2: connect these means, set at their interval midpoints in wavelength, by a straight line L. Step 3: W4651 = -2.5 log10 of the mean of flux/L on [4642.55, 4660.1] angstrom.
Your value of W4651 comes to -0.04 mag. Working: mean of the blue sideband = 65.6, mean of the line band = 73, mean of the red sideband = 71.4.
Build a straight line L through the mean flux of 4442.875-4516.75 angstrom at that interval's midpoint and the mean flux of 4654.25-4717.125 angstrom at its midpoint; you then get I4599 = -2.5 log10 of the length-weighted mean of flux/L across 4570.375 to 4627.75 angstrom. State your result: -0.07 mag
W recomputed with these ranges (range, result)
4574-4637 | 73.4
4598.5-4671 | 72.9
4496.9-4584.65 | 71.9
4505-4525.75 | 75.1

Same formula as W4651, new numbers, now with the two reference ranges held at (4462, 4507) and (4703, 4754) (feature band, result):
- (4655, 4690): 0.04 mag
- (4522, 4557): 0.02 mag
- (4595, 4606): -0.01 mag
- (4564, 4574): -0.10 mag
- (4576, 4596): -0.02 mag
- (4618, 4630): -0.10 mag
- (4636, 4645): 0.02 mag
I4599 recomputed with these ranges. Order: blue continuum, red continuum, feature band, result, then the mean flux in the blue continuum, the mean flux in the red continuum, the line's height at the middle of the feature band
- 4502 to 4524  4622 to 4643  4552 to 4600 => 0.030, 75.8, 73.2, 74.4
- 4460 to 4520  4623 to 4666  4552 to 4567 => -0.020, 69.3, 72.8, 70.9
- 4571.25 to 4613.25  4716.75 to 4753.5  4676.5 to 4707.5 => 0.065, 72.4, 74.5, 73.9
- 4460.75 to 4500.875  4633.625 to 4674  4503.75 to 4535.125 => -0.068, 66.1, 70.2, 67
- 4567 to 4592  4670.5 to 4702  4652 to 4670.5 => 0.008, 73.7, 69.6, 70.6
